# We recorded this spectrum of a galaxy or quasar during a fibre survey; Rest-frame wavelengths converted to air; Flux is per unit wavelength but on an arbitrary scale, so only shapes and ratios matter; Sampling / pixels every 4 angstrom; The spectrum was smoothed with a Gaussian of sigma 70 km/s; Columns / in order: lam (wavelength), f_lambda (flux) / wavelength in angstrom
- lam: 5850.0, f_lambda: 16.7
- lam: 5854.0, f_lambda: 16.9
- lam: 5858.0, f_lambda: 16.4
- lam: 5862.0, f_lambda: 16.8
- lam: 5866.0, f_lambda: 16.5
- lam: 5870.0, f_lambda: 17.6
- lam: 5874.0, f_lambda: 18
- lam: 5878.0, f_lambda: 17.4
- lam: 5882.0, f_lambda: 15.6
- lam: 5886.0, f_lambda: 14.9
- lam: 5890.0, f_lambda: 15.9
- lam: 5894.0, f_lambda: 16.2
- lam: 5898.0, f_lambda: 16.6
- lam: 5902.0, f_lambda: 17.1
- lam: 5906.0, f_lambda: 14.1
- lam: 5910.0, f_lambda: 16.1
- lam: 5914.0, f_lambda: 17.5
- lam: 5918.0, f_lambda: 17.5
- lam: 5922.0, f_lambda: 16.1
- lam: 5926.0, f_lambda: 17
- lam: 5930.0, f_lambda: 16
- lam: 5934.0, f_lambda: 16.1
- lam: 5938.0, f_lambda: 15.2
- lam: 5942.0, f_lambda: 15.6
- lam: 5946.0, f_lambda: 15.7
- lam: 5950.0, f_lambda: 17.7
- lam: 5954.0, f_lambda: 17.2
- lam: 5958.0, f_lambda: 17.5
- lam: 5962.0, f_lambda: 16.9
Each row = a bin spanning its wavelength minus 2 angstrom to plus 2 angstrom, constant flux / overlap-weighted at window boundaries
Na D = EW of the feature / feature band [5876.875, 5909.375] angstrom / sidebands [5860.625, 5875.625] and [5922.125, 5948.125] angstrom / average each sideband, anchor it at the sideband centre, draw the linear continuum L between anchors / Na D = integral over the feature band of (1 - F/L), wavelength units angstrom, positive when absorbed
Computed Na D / 1.6 angstrom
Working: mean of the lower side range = 17.2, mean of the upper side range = 16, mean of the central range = 15.9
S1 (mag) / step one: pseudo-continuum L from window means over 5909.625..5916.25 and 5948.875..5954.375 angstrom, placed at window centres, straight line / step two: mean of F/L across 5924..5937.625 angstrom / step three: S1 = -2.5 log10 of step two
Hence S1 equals 0.06 mag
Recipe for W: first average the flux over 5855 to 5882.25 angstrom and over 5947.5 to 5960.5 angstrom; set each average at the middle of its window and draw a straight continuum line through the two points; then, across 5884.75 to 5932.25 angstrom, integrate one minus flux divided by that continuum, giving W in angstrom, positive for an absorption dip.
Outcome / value 2.5 angstrom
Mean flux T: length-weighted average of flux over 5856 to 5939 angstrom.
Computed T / 16.4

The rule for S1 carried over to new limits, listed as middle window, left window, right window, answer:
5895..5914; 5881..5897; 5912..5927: 0.02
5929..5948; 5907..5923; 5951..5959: 0.09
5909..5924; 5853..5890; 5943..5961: 0.00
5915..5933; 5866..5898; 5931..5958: -0.02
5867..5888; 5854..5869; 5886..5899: -0.02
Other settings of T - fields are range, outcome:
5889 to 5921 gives 16.4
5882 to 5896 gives 15.7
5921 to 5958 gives 16.4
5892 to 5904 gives 16.6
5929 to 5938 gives 15.9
